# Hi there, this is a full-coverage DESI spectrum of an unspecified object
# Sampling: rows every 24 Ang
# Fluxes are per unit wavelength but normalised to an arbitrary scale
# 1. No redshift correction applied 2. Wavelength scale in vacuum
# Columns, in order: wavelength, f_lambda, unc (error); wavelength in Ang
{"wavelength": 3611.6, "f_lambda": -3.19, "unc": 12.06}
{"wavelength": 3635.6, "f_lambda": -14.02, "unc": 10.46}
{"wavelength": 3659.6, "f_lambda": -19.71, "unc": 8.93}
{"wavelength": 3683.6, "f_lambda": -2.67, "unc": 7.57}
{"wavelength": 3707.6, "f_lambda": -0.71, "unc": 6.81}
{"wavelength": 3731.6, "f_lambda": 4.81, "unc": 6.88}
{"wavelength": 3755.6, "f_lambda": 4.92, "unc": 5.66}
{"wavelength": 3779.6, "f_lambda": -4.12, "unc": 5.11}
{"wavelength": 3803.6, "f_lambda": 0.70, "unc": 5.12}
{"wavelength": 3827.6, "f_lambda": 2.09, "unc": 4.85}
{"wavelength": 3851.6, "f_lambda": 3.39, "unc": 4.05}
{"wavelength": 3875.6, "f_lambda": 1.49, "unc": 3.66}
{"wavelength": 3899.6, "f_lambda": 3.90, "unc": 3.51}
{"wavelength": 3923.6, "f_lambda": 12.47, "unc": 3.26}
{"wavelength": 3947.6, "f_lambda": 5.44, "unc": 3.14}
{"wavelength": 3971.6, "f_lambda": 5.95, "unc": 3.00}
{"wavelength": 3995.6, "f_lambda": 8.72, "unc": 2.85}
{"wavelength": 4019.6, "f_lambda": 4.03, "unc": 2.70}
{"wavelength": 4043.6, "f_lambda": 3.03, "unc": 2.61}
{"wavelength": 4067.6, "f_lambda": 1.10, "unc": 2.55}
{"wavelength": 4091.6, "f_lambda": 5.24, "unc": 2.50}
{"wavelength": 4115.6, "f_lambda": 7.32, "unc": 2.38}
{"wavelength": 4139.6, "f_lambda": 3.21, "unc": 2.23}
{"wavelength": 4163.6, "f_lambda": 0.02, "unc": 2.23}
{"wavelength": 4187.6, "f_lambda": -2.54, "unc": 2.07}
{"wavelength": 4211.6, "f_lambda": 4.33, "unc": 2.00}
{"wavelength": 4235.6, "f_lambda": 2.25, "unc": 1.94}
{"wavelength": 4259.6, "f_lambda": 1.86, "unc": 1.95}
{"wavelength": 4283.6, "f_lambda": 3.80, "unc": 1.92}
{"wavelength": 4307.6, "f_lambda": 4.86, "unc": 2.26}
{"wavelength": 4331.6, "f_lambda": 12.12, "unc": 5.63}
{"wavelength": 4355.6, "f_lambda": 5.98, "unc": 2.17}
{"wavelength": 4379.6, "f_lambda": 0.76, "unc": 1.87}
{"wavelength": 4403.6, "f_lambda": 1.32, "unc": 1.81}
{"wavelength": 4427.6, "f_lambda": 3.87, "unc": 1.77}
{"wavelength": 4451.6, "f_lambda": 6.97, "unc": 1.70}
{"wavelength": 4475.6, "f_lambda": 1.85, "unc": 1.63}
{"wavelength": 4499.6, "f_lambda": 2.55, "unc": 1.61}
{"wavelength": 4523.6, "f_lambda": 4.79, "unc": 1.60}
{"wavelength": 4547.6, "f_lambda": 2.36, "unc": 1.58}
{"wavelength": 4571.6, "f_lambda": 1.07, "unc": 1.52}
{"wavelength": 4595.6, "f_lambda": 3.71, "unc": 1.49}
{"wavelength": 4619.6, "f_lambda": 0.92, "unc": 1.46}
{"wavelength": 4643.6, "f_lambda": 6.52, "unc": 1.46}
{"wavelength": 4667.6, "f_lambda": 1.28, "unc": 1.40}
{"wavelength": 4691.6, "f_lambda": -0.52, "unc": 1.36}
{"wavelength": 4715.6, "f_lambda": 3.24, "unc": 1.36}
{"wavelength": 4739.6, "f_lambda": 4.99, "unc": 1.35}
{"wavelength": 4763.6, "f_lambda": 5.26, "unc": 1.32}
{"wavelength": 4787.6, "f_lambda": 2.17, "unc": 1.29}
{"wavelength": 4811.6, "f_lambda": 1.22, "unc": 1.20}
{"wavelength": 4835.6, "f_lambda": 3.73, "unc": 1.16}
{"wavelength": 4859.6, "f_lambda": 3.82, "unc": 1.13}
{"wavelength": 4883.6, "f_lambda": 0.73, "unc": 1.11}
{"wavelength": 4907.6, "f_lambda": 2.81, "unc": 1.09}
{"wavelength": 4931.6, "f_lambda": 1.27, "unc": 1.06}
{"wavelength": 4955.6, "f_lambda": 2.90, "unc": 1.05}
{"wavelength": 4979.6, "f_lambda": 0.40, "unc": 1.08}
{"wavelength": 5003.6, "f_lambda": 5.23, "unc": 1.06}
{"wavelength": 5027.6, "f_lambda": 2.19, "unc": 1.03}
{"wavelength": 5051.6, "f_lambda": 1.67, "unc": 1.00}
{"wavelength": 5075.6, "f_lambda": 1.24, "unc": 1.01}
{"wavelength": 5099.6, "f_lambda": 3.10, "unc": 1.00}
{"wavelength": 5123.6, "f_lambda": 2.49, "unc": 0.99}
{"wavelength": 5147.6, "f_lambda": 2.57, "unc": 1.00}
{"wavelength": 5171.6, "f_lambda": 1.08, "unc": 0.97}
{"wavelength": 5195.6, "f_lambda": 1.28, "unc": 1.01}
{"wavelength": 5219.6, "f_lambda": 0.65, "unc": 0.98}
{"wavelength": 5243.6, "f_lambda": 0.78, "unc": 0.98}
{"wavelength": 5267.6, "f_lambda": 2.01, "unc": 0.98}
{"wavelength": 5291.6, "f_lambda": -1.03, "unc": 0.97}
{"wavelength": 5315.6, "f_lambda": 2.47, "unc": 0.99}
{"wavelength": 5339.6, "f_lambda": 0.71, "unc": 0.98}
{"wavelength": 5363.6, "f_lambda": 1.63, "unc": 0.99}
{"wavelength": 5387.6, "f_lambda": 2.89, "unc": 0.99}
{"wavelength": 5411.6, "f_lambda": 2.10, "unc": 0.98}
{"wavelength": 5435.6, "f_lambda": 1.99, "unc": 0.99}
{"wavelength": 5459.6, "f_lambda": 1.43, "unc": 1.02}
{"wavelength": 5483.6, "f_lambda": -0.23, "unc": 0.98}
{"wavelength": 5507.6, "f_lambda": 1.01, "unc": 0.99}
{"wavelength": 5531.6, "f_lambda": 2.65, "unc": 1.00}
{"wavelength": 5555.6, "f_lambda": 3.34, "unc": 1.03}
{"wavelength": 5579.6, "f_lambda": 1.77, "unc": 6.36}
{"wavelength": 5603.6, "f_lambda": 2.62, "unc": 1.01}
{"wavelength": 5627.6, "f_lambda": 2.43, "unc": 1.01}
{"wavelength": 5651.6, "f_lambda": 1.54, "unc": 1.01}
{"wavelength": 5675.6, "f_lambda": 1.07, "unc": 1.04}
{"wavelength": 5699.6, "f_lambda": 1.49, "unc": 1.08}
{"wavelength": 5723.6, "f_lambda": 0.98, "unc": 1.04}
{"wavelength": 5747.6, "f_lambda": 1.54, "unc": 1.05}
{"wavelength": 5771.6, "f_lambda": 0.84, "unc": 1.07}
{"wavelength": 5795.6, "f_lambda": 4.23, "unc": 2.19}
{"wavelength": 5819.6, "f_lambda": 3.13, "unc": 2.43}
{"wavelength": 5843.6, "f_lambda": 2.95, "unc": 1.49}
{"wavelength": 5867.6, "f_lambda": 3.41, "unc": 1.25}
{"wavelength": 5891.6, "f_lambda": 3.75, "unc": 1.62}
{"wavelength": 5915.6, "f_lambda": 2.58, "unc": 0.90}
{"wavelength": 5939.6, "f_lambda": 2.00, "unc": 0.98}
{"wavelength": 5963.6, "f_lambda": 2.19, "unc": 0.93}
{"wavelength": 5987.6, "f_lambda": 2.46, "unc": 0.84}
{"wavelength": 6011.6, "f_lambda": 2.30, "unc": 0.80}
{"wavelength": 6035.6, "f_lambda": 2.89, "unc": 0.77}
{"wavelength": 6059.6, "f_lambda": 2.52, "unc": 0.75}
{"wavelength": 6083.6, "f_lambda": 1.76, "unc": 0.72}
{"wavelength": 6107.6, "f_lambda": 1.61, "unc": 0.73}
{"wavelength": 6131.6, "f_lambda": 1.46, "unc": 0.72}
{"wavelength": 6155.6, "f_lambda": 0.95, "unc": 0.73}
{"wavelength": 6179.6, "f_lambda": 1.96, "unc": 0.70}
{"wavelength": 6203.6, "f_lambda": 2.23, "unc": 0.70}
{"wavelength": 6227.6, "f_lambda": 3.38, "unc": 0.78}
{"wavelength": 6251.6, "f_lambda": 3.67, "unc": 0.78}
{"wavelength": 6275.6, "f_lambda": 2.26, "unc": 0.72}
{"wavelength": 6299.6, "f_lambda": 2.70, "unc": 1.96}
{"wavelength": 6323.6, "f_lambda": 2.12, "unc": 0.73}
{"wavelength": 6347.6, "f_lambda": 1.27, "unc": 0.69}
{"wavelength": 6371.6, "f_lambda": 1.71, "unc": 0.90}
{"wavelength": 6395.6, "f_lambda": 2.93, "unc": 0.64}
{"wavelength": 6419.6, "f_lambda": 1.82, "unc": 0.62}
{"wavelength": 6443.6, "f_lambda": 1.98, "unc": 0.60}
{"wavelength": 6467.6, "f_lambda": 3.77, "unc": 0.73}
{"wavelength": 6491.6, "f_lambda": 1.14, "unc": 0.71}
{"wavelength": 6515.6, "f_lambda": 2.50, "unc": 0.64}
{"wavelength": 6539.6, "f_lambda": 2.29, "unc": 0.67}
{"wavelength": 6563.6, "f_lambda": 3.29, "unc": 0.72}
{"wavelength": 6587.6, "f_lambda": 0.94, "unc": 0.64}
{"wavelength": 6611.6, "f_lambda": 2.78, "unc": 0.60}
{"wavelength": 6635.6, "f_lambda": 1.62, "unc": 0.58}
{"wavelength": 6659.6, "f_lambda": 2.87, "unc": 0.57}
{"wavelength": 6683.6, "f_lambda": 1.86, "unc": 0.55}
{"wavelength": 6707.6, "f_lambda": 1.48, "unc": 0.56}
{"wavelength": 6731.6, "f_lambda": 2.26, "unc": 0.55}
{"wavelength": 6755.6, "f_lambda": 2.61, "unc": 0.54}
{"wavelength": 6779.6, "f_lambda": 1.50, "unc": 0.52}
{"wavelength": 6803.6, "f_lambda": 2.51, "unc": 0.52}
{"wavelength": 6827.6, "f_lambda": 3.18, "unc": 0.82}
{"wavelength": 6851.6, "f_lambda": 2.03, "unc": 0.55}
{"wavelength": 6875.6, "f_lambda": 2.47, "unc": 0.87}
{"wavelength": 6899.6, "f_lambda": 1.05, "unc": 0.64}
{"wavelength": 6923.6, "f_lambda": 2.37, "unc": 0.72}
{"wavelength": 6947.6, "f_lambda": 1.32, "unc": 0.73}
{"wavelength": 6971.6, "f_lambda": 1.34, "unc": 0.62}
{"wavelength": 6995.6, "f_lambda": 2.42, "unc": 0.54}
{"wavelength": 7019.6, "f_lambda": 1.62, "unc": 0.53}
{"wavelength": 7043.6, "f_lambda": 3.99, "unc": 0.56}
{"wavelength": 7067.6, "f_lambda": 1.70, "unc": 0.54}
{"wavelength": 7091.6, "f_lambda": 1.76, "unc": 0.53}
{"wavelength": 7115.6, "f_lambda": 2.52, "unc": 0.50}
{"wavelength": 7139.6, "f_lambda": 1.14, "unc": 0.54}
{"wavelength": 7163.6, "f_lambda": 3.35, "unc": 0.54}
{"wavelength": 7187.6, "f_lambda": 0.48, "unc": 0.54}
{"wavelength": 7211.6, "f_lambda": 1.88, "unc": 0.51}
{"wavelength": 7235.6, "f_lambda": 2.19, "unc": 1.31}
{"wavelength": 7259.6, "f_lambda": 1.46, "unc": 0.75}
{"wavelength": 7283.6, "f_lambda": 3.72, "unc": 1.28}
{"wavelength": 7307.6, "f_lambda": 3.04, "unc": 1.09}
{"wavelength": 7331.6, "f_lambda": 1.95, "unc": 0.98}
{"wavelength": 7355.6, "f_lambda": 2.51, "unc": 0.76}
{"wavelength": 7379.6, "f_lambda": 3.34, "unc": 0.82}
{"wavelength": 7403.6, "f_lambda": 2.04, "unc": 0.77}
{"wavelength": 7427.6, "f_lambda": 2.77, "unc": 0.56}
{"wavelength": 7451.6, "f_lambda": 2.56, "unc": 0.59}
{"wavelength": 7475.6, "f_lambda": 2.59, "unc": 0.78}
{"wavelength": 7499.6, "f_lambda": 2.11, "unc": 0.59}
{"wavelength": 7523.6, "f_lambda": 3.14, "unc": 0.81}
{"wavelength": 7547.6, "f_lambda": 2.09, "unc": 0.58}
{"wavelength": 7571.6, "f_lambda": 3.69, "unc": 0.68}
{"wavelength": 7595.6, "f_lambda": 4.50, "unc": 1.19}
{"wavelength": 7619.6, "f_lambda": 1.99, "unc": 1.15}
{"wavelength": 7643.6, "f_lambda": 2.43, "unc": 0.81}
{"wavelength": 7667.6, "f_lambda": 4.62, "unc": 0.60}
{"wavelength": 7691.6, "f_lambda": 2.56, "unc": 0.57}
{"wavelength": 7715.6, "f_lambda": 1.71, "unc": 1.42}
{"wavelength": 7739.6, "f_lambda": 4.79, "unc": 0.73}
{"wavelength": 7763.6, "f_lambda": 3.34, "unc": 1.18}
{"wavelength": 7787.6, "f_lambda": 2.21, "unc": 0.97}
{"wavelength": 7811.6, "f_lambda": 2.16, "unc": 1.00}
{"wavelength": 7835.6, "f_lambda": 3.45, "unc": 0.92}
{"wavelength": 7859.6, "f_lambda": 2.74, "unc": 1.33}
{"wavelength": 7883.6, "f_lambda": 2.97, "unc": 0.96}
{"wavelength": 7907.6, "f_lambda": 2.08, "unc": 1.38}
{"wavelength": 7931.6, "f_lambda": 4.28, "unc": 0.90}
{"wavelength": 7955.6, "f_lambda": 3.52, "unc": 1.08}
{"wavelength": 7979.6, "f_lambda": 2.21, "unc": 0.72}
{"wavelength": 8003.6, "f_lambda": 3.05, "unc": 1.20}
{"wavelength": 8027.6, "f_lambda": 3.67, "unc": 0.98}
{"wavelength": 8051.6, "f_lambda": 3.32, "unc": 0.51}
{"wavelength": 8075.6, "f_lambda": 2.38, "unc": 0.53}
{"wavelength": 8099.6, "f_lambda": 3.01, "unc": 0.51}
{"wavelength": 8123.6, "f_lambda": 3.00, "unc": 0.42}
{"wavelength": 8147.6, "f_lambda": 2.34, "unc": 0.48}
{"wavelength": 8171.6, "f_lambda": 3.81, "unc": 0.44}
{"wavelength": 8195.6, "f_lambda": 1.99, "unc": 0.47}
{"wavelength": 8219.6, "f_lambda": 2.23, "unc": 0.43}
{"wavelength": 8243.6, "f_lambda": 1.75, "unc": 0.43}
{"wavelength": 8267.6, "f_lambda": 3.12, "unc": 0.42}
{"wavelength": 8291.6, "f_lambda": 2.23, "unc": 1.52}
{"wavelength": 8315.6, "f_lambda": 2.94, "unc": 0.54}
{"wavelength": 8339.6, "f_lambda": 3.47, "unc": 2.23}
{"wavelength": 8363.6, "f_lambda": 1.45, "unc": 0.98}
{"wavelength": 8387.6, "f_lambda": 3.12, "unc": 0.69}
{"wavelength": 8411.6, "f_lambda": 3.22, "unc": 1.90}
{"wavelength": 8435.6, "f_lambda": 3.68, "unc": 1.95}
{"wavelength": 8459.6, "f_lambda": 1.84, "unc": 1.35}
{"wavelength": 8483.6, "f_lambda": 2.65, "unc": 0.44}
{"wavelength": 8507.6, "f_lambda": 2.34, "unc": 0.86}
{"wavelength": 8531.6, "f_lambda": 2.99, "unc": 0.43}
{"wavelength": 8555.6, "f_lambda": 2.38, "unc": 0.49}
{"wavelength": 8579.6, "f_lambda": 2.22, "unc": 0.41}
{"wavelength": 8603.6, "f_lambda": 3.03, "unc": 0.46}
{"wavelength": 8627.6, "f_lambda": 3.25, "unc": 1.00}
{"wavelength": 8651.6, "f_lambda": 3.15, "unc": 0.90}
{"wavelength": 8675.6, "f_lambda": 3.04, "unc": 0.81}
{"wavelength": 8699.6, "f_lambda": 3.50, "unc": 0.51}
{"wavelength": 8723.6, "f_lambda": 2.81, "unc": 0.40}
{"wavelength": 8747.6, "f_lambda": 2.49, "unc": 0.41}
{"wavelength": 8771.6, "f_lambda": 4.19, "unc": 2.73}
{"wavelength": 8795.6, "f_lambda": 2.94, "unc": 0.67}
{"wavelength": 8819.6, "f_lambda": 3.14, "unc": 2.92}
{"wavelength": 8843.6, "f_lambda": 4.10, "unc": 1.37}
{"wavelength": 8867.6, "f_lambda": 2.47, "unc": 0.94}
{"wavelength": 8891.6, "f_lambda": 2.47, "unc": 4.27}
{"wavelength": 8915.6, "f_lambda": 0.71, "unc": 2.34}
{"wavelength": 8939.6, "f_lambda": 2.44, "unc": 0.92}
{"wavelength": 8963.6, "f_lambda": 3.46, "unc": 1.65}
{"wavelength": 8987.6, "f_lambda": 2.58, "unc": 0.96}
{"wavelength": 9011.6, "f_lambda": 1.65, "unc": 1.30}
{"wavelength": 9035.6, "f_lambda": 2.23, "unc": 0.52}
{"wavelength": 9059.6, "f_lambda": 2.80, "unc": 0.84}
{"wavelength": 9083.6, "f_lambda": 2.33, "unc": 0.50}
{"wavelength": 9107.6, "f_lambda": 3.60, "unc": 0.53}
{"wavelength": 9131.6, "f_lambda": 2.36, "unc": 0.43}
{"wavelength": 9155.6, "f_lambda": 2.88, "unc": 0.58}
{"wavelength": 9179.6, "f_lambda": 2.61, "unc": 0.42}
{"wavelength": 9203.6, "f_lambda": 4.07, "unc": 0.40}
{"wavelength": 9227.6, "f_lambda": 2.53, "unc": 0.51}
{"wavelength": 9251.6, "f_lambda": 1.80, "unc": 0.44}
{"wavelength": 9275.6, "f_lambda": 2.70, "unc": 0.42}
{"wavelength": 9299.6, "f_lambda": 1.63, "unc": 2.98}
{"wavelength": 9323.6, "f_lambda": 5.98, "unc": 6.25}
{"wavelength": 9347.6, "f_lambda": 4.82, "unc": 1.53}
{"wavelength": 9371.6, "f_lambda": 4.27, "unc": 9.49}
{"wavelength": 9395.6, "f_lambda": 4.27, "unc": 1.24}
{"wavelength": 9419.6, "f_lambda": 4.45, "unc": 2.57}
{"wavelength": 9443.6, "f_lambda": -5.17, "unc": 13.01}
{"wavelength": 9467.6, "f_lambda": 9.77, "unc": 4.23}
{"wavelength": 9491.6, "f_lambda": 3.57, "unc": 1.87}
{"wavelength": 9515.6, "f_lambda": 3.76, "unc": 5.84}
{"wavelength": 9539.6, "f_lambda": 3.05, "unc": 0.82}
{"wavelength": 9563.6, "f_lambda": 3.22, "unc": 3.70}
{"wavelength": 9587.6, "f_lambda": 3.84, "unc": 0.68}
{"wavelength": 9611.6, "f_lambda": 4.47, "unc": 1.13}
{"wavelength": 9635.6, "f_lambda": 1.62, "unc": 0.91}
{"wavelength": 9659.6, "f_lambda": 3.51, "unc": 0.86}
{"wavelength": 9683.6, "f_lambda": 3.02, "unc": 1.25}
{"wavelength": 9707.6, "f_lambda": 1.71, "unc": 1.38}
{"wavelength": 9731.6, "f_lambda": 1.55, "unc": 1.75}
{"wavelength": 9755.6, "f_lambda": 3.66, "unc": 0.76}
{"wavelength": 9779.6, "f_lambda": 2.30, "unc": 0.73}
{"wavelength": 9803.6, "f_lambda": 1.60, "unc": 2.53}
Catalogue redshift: 0.89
